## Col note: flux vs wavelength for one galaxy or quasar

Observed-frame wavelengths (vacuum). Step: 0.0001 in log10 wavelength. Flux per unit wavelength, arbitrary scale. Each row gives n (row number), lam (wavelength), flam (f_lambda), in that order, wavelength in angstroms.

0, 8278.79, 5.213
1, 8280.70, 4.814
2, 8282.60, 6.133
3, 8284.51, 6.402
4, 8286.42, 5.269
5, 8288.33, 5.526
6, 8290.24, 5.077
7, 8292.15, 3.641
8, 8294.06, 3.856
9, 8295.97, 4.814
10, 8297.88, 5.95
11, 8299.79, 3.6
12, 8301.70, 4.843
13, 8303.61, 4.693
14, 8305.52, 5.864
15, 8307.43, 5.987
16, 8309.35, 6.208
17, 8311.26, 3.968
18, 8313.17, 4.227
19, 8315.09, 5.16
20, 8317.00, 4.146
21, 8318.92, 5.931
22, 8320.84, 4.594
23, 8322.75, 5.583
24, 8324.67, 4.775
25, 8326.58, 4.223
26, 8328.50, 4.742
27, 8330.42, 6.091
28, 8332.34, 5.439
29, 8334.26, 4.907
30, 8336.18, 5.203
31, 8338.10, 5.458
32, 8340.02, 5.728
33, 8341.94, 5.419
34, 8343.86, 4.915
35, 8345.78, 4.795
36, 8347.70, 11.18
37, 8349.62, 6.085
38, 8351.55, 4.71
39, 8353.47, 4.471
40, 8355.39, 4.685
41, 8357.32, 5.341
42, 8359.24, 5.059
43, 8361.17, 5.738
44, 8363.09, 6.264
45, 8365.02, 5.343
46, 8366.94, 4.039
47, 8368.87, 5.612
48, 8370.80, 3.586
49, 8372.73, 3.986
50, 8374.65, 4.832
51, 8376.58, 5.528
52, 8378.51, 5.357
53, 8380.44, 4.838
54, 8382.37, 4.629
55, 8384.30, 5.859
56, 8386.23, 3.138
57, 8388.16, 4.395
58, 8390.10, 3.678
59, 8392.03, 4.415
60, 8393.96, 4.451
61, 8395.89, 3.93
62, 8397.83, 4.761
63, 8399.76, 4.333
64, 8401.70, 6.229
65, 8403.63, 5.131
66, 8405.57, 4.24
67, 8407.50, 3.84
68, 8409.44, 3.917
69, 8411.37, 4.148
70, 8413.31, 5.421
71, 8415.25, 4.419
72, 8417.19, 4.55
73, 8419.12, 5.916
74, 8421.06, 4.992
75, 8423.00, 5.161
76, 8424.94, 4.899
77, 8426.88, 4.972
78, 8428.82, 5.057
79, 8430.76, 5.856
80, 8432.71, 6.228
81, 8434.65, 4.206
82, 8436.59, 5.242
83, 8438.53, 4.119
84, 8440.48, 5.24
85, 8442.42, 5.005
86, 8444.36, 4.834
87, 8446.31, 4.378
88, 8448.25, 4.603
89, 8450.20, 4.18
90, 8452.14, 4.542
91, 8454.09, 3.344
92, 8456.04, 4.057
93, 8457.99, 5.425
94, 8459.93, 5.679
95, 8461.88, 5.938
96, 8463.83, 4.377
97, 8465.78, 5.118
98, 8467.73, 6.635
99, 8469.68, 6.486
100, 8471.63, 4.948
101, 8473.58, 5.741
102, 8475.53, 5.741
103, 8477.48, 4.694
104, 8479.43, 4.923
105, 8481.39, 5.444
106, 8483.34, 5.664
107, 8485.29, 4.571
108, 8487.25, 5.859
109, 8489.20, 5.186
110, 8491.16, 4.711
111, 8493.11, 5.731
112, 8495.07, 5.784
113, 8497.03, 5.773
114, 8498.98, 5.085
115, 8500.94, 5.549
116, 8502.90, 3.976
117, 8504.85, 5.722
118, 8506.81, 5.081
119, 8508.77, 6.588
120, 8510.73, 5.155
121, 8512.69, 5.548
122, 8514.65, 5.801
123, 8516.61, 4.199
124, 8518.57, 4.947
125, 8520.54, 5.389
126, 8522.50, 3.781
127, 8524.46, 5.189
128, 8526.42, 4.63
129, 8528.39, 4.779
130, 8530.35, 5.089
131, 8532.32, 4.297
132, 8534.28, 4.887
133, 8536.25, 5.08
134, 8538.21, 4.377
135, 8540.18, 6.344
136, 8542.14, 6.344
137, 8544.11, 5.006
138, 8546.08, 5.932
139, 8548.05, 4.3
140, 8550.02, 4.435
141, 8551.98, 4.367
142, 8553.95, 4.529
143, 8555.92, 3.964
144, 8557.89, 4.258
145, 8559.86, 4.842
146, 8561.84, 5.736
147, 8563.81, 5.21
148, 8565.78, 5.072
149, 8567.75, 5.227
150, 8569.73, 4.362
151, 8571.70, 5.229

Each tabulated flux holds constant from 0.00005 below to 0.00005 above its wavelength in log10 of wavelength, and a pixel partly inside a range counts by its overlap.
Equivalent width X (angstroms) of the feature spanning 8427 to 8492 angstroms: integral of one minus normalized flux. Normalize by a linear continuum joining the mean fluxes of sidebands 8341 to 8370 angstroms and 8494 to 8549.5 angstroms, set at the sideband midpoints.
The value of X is 2.68 angstroms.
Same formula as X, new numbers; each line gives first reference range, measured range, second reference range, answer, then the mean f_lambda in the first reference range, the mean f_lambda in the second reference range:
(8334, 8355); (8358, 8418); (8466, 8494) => 9.9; 5.72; 5.44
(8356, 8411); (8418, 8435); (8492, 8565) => -1.6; 4.72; 5.07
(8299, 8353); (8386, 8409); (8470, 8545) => 3.7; 5.3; 5.21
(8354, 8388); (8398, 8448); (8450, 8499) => 1.9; 4.91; 5.24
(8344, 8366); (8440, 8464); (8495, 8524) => 3.0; 5.76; 5.21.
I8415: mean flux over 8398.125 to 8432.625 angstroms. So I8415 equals 4.92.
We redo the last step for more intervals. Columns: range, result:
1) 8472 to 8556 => 5.13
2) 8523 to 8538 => 4.79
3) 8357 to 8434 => 4.85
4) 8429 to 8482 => 5.07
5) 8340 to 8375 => 5.36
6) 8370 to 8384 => 4.75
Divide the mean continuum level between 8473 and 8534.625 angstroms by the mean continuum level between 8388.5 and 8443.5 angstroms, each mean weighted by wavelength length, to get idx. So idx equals 1.08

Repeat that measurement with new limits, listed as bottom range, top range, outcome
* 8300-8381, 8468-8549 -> 1.00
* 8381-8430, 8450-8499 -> 1.12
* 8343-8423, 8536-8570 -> 1.01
